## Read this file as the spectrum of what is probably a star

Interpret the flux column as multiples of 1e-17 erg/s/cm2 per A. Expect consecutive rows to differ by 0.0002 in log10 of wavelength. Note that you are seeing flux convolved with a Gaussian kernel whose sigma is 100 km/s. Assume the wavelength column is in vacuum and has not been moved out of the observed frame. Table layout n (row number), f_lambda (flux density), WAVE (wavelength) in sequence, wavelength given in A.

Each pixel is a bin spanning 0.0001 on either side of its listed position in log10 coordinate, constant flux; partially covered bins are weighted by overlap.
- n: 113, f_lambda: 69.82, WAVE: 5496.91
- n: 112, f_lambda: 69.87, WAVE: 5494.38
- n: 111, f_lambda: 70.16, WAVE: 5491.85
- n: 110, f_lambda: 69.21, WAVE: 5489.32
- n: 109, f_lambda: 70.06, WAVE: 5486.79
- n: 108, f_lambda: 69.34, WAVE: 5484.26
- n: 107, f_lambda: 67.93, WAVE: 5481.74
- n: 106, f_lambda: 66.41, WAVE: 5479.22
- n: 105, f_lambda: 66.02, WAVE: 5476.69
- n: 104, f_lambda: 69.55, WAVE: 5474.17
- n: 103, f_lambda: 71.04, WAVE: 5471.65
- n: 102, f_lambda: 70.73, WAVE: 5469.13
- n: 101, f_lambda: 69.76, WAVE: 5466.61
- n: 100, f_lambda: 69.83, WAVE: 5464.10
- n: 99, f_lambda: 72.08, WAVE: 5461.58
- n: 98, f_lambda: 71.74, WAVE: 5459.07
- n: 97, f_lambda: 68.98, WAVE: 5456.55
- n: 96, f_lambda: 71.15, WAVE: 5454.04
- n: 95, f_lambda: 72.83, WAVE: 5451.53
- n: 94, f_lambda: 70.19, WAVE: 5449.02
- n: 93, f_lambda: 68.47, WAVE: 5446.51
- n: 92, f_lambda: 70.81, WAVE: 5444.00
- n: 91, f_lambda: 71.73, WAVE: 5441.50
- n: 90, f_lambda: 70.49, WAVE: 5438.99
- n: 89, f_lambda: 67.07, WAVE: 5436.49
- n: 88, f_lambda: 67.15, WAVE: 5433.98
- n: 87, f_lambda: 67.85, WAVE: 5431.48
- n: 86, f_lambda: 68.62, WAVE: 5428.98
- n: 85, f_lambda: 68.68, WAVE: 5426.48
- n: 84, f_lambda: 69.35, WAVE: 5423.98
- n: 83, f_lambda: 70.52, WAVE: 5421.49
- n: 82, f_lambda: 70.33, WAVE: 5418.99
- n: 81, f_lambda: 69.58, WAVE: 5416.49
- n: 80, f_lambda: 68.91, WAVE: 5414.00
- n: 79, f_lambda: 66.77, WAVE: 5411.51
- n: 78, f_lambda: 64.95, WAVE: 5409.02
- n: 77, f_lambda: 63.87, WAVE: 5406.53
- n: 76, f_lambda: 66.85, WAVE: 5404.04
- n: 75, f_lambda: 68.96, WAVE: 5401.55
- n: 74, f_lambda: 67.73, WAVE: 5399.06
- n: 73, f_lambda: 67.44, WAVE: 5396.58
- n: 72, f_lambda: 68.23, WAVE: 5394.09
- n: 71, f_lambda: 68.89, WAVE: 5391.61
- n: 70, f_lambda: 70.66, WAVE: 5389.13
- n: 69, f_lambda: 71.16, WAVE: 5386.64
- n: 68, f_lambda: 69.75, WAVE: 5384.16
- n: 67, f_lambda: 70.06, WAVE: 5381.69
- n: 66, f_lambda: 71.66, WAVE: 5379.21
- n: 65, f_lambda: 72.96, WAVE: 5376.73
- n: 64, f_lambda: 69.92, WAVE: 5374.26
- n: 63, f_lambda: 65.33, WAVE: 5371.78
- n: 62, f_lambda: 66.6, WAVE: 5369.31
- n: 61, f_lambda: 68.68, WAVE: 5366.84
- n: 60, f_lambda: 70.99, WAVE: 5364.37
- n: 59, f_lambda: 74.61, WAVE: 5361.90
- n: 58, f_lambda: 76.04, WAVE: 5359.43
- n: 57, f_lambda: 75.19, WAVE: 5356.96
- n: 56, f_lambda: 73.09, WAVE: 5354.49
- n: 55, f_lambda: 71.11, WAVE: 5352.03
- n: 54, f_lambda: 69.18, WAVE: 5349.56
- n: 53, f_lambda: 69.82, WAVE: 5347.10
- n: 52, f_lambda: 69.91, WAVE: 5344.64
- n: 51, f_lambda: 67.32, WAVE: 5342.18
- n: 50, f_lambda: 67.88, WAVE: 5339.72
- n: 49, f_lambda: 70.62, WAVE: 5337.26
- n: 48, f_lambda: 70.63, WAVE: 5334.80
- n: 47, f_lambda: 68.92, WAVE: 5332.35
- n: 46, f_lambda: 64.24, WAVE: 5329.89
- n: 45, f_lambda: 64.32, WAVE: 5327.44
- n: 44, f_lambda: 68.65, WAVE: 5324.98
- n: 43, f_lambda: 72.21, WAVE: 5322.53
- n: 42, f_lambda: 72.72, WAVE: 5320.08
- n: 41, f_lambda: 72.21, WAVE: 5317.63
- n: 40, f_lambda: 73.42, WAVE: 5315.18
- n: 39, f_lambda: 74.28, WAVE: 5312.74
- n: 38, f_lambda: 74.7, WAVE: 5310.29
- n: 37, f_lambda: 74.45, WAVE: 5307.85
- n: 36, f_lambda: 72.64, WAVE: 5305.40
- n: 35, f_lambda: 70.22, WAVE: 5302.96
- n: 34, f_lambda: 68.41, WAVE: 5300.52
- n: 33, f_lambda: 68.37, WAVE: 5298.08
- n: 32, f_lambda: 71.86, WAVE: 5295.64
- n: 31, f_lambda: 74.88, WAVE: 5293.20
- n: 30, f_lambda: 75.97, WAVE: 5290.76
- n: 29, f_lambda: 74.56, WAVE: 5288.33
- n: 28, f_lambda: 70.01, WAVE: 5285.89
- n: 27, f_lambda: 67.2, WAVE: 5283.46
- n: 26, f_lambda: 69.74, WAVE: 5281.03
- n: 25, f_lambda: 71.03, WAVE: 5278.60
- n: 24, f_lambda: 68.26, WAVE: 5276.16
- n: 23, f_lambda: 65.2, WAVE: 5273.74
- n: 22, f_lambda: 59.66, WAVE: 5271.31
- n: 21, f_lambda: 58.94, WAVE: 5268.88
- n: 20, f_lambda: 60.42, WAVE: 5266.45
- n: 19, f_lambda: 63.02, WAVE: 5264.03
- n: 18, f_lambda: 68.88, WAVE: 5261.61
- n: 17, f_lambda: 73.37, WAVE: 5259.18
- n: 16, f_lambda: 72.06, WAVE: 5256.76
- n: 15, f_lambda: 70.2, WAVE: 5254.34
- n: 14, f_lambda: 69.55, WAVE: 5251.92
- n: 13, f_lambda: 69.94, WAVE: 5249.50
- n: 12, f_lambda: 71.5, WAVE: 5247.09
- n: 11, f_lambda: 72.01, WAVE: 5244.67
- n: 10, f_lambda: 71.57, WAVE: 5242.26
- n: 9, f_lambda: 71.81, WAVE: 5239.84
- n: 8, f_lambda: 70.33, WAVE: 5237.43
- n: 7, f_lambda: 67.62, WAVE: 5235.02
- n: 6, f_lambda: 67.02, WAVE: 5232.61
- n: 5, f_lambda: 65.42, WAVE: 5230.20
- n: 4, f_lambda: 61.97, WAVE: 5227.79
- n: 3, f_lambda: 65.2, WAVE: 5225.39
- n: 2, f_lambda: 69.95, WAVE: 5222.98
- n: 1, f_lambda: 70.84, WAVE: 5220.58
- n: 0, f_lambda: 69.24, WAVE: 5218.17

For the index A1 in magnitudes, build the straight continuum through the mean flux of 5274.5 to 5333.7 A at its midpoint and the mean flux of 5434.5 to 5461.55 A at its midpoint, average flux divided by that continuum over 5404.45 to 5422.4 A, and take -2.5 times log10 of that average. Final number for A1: 0.04 mag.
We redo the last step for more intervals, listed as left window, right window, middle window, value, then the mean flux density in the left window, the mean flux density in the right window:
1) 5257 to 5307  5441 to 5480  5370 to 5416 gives 0.02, 68.7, 70.1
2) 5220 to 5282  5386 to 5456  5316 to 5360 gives -0.03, 67.9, 68.9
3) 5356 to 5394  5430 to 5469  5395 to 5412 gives 0.06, 70.7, 70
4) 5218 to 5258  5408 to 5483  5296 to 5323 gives -0.04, 69.2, 69.3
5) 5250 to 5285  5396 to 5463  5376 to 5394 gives -0.03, 67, 69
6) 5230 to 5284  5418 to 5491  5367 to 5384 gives -0.01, 68.1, 69.6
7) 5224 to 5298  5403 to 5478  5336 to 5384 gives -0.03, 68.6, 69.2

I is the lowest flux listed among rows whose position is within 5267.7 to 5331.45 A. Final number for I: 58.94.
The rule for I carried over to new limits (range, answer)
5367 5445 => 63.87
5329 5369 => 64.24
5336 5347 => 67.32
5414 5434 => 67.15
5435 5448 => 67.07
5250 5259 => 69.55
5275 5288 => 67.2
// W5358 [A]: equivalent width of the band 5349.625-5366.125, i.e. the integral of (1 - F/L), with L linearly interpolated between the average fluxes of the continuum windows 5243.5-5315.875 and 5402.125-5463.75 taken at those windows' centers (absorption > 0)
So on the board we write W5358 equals -0.9 A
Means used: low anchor 69.8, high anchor 69.1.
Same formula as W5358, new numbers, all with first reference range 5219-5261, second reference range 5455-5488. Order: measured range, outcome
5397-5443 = 0.8 A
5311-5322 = -0.6 A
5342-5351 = 0.0 A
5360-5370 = -0.2 A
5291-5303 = -0.3 A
